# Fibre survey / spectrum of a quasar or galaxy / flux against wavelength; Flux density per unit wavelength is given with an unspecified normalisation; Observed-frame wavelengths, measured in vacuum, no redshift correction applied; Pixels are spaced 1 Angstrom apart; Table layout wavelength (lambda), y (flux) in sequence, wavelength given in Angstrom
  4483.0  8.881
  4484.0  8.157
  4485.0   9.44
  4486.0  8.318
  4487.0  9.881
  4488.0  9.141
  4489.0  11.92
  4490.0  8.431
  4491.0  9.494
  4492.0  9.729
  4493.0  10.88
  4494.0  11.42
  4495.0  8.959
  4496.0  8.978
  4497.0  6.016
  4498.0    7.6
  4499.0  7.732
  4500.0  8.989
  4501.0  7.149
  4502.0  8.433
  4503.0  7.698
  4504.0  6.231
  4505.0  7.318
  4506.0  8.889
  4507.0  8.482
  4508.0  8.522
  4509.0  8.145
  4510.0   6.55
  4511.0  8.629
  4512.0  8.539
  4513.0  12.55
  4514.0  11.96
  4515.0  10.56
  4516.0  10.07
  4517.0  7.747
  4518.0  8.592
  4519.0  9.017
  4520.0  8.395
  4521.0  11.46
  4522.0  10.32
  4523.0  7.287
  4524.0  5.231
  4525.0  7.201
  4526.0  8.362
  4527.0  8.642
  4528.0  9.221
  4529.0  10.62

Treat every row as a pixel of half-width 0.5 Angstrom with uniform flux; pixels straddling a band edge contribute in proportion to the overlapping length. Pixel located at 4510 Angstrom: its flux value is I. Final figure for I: 6.55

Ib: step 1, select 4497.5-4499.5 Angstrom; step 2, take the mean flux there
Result 7.67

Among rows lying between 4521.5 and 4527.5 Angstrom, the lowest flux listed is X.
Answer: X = 5.231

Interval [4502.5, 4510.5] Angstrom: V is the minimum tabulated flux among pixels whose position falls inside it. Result 6.231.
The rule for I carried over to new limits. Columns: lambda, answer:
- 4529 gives 10.62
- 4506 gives 8.889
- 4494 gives 11.42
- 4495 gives 8.959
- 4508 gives 8.522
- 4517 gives 7.747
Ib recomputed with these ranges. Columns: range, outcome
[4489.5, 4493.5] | 9.63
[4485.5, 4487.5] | 9.1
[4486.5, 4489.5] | 10.3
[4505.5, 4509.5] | 8.51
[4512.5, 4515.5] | 11.7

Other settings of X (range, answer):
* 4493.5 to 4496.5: 8.959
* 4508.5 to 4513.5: 6.55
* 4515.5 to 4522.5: 7.747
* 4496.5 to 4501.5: 6.016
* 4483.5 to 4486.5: 8.157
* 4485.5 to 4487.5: 8.318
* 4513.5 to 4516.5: 10.07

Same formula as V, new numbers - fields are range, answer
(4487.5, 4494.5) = 8.431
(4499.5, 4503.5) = 7.149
